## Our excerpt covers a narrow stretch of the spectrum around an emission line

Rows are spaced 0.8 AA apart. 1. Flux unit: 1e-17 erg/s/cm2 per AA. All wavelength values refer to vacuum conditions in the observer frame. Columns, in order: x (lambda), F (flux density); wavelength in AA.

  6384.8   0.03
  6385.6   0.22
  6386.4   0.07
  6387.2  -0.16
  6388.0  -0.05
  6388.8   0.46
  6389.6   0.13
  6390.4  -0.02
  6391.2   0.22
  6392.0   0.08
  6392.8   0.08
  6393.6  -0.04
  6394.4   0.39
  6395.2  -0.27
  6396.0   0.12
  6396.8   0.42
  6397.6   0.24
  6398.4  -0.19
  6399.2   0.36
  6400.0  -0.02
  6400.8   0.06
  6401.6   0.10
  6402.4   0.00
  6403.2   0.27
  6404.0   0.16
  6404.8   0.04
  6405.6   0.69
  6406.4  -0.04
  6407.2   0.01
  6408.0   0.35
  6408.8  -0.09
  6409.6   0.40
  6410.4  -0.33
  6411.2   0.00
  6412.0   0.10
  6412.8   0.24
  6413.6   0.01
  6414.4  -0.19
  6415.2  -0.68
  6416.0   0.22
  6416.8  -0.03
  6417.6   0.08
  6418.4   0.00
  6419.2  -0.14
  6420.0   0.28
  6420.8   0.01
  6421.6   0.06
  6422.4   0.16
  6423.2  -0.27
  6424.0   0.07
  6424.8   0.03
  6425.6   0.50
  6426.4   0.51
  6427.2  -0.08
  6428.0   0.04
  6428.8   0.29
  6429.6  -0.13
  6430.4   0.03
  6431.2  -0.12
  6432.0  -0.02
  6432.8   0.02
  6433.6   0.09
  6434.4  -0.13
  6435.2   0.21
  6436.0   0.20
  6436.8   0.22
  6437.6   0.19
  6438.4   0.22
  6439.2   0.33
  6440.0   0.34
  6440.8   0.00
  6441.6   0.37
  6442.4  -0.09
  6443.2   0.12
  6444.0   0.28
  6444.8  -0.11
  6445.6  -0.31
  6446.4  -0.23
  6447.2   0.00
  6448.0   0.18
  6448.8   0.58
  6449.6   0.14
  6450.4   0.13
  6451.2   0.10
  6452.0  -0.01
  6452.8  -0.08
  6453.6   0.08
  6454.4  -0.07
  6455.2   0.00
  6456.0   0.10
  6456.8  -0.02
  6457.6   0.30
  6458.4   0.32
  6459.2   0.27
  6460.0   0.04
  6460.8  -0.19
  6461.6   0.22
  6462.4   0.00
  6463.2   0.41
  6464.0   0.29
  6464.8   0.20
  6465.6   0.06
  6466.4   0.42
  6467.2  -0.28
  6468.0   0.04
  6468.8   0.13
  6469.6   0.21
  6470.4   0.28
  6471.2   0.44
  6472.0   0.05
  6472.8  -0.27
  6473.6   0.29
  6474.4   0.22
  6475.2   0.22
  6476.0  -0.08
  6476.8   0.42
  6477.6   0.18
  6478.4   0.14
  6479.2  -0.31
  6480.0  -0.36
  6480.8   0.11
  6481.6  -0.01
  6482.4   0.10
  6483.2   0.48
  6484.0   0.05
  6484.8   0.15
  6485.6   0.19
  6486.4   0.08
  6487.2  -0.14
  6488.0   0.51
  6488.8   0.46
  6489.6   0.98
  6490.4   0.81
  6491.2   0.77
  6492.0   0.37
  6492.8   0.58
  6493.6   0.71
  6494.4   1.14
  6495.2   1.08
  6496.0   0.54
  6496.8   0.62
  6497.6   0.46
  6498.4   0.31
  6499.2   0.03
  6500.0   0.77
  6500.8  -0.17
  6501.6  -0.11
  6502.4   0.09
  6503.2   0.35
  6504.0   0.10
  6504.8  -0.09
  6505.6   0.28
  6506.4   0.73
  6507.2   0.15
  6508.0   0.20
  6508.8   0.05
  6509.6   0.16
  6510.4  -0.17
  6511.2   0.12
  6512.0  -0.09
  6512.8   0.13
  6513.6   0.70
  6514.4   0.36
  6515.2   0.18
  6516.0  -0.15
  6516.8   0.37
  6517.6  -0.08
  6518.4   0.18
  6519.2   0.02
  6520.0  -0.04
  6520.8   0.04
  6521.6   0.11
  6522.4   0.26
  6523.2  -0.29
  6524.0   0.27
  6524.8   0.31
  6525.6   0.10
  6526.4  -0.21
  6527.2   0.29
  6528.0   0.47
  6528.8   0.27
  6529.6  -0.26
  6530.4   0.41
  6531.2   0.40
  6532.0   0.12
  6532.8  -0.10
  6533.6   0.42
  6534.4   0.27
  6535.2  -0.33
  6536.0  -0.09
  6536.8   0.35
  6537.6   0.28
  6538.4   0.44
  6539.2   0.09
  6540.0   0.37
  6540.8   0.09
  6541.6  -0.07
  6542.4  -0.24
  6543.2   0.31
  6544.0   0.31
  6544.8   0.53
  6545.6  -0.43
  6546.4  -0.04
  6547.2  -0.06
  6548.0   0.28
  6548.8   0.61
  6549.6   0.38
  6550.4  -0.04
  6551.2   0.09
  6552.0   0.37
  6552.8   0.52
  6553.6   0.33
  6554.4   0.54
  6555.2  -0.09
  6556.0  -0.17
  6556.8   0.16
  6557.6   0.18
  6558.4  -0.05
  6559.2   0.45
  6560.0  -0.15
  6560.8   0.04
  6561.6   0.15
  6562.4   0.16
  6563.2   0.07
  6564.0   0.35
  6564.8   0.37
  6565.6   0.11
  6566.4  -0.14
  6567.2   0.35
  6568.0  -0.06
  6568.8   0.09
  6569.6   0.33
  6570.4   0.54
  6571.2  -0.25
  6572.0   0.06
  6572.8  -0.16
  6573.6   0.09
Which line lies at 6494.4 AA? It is [O II] 3727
